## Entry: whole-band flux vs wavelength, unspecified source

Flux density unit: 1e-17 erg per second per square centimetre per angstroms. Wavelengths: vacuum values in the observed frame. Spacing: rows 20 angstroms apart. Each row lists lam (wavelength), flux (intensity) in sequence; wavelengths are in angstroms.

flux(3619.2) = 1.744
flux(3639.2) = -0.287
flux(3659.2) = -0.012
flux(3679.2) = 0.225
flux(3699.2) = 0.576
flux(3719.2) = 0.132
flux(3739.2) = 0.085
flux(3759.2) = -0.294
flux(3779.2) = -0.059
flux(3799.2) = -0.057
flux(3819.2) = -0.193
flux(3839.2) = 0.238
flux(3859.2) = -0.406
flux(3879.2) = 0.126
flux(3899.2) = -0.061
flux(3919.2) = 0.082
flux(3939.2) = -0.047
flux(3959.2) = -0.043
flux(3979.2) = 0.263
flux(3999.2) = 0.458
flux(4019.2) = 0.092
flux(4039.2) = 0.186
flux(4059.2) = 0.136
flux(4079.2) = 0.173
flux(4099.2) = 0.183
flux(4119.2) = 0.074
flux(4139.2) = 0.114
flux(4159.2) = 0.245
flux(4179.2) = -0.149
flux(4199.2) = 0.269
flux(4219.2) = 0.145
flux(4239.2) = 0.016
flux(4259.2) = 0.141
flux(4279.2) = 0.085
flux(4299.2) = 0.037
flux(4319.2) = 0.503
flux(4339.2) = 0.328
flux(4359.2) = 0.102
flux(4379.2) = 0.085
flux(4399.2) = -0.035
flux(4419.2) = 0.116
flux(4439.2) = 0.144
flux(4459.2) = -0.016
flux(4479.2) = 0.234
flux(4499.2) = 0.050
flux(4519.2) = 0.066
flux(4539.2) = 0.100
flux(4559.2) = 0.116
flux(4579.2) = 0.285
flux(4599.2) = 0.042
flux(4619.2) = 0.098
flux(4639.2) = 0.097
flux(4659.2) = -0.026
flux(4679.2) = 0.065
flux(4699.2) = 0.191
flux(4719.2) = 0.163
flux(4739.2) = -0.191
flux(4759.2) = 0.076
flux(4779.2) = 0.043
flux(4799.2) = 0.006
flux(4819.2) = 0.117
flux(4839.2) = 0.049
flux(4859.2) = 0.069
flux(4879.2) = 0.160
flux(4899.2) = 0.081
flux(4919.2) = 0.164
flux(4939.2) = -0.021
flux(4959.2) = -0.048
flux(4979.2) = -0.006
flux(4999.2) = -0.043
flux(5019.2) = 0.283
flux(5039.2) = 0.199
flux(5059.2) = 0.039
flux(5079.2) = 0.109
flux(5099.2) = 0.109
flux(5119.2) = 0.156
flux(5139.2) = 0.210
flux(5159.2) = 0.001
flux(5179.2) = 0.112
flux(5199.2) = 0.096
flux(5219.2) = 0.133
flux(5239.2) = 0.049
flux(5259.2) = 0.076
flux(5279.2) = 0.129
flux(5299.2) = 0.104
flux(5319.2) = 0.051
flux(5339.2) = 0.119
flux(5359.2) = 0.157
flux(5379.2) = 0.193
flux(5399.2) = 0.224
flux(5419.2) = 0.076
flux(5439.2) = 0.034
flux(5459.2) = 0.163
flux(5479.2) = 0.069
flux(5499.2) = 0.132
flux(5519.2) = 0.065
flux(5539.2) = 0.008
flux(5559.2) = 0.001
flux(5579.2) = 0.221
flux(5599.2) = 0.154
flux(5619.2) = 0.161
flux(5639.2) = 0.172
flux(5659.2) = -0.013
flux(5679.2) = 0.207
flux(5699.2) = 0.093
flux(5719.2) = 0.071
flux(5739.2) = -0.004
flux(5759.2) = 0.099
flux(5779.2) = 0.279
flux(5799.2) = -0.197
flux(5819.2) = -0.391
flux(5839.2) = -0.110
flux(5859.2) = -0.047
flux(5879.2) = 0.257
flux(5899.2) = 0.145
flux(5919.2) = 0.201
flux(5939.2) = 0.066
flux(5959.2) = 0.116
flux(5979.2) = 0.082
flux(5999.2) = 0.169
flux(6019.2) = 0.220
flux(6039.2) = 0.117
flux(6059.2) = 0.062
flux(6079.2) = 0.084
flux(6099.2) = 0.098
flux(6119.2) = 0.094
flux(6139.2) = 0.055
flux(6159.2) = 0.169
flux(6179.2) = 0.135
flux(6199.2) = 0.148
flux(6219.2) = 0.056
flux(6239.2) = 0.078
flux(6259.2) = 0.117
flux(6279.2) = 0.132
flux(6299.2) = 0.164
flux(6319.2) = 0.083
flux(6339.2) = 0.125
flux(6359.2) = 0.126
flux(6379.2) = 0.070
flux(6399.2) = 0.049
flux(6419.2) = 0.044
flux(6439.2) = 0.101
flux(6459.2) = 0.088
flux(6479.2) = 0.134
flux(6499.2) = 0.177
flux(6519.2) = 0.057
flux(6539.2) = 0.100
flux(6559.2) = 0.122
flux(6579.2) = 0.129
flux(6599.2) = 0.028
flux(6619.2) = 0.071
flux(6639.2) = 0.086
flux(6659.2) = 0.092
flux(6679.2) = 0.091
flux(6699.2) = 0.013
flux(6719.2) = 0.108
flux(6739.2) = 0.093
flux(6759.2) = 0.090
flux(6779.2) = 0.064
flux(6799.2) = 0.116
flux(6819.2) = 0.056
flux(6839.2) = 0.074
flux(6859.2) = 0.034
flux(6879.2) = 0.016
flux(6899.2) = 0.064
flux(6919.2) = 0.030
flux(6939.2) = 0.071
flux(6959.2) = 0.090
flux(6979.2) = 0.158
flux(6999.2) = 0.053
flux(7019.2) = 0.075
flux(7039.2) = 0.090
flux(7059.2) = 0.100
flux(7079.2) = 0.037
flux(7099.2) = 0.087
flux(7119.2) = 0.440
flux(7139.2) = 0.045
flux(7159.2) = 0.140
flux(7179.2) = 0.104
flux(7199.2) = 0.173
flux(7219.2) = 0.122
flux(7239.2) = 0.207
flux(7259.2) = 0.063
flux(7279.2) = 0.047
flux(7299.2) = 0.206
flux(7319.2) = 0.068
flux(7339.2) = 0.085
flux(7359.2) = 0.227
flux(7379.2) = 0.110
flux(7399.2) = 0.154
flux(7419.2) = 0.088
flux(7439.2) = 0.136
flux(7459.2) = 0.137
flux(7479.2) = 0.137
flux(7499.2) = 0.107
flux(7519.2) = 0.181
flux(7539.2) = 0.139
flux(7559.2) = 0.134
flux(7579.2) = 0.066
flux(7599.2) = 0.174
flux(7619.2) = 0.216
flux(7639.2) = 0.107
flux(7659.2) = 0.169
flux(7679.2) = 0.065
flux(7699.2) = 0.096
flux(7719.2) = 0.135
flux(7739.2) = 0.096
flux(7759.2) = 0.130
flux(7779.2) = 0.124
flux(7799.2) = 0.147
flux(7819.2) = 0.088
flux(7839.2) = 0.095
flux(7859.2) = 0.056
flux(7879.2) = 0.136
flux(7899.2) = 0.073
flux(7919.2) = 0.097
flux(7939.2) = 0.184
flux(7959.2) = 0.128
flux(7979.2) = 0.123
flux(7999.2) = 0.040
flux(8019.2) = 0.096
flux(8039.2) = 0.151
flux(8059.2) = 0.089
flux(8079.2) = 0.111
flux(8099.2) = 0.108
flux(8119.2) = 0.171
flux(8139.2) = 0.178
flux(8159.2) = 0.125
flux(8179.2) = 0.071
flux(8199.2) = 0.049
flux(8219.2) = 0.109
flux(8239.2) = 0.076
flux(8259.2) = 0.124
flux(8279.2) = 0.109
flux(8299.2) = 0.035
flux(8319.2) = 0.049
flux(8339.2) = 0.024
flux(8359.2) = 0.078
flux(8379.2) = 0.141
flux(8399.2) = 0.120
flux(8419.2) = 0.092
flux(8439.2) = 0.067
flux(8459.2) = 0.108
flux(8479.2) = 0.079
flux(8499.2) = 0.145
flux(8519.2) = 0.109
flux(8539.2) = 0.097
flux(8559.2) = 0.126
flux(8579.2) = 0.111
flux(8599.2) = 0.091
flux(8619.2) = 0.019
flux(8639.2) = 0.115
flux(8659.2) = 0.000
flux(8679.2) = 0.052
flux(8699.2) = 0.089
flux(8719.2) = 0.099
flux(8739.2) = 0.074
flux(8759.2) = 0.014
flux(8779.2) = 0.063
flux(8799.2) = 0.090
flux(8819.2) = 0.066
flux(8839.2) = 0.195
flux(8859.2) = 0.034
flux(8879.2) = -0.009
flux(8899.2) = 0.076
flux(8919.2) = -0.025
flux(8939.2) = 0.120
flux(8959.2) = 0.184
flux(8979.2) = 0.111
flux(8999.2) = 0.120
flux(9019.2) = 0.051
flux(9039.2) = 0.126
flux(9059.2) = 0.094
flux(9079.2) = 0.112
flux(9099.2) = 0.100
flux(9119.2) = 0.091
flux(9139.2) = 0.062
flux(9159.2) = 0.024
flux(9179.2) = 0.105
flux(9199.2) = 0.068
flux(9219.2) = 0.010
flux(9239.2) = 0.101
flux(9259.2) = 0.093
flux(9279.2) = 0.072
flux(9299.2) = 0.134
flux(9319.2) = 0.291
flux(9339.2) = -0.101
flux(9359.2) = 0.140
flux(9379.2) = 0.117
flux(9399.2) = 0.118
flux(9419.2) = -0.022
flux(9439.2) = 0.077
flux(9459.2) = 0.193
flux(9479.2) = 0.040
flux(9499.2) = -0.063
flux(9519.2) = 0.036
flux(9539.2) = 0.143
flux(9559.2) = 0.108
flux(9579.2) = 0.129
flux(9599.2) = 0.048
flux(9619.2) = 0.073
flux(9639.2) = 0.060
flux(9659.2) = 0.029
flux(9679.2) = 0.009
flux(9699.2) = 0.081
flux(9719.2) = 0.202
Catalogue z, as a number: 0.91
